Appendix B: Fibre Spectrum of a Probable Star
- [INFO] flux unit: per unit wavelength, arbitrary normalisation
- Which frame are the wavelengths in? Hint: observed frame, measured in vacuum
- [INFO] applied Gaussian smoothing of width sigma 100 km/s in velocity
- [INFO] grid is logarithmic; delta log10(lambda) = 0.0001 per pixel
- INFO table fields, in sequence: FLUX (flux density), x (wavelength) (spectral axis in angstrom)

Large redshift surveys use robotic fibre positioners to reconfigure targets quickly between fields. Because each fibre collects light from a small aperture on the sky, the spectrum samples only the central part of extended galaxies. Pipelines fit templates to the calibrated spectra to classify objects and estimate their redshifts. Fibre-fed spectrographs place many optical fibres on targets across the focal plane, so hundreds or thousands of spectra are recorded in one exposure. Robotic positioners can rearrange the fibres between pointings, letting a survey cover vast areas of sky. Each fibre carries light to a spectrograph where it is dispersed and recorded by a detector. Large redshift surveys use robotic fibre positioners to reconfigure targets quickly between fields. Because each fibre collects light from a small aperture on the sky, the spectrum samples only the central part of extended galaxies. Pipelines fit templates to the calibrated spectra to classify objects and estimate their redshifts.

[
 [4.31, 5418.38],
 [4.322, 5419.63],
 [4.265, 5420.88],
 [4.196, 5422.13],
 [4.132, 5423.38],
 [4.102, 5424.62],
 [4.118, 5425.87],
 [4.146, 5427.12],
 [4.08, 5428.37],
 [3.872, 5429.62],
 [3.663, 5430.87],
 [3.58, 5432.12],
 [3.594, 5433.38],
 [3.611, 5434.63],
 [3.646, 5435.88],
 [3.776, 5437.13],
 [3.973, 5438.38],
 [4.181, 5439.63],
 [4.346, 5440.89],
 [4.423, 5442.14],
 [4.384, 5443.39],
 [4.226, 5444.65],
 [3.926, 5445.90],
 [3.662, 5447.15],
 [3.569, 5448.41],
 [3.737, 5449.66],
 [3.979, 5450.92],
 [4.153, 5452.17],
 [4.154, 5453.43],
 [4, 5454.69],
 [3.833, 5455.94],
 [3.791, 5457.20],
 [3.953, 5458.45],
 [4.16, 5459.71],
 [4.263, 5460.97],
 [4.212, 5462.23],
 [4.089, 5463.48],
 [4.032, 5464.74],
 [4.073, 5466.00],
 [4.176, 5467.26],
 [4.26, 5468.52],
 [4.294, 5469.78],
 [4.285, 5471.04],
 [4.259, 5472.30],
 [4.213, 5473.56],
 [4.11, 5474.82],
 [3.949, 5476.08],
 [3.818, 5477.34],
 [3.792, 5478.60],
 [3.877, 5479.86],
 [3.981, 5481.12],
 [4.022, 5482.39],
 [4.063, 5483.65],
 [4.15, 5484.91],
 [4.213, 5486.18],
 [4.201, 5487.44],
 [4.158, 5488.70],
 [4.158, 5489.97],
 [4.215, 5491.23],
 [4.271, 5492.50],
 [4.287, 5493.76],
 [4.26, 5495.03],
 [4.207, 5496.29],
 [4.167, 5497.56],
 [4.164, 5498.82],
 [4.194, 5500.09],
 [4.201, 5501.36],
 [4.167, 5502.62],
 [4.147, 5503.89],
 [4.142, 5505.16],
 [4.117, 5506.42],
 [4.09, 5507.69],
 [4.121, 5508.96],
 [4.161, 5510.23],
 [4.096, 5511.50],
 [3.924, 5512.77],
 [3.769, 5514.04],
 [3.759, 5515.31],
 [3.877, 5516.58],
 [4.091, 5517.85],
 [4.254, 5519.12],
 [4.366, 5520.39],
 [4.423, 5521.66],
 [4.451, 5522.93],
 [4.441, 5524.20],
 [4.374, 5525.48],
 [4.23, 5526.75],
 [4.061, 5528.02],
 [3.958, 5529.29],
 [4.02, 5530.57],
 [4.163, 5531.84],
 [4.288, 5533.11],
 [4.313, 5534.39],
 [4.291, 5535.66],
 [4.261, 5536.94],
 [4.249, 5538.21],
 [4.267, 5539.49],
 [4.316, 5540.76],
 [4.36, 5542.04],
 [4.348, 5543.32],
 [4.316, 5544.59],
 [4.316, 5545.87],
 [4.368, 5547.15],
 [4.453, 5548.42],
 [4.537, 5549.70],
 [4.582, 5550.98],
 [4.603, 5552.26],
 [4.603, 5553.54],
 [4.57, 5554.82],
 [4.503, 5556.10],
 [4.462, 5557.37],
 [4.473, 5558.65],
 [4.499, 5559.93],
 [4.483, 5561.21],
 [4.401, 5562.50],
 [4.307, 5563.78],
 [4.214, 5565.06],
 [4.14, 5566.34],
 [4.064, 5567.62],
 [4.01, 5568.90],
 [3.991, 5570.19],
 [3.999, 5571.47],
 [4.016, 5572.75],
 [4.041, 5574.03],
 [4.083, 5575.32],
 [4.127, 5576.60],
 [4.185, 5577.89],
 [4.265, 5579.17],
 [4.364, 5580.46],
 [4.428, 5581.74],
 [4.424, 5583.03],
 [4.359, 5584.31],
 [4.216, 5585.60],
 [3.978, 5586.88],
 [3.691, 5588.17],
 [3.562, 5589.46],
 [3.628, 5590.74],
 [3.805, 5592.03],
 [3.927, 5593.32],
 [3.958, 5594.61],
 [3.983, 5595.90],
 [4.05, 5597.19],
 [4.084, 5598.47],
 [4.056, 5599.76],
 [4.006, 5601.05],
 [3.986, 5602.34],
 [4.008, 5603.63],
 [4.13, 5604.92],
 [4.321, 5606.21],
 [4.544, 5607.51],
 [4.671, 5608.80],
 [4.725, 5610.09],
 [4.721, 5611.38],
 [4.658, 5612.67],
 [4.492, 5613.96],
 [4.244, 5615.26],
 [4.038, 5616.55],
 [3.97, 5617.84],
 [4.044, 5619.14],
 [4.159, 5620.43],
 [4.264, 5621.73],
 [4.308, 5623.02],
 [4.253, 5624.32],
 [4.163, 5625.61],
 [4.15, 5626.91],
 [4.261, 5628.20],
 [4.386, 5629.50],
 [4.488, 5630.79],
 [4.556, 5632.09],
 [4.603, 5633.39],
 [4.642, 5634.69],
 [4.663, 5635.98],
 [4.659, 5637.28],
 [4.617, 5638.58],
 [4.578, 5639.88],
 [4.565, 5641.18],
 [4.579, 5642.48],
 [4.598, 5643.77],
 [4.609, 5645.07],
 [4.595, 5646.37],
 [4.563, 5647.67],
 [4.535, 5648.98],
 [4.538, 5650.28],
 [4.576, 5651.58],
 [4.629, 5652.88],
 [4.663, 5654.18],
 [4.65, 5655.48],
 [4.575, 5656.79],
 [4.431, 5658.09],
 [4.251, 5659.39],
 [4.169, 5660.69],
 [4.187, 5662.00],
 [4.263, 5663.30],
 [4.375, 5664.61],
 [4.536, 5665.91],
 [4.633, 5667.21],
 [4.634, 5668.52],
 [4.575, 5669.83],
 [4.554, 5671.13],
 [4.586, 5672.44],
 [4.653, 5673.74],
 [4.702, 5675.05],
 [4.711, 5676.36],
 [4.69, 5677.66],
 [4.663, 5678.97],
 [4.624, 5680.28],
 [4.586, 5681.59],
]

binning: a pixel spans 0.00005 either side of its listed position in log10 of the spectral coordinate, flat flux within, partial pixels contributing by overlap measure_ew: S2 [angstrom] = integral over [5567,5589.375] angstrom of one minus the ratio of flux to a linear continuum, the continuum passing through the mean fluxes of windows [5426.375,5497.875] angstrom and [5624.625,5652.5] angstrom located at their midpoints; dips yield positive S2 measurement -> 1.2 angstrom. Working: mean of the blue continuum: 4.04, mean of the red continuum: 4.52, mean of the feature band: 4.12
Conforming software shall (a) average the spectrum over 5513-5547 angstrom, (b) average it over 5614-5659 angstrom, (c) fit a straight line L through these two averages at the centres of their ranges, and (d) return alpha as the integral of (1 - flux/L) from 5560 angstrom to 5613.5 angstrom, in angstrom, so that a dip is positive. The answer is 2.1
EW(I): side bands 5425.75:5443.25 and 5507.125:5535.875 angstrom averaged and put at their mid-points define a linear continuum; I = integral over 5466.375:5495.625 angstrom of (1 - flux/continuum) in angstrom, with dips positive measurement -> -0.6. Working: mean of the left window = 3.94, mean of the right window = 4.15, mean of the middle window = 4.13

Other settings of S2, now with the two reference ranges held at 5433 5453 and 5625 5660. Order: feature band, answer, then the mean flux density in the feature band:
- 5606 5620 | 0.1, 4.4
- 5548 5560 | -0.7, 4.53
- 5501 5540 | 0.1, 4.16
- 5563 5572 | 0.4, 4.11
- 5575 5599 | 1.7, 4.06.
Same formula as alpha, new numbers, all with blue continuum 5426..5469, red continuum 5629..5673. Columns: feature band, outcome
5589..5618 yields 1.6 angstrom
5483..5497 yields -0.3 angstrom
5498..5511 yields 0.0 angstrom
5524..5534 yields 0.0 angstrom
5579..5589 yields 0.3 angstrom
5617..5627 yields 0.7 angstrom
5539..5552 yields -0.4 angstrom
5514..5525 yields 0.0 angstrom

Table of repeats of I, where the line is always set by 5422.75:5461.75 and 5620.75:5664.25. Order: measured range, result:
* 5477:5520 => 0.2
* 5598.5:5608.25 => 0.5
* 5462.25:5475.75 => -0.5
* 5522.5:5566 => -1.3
